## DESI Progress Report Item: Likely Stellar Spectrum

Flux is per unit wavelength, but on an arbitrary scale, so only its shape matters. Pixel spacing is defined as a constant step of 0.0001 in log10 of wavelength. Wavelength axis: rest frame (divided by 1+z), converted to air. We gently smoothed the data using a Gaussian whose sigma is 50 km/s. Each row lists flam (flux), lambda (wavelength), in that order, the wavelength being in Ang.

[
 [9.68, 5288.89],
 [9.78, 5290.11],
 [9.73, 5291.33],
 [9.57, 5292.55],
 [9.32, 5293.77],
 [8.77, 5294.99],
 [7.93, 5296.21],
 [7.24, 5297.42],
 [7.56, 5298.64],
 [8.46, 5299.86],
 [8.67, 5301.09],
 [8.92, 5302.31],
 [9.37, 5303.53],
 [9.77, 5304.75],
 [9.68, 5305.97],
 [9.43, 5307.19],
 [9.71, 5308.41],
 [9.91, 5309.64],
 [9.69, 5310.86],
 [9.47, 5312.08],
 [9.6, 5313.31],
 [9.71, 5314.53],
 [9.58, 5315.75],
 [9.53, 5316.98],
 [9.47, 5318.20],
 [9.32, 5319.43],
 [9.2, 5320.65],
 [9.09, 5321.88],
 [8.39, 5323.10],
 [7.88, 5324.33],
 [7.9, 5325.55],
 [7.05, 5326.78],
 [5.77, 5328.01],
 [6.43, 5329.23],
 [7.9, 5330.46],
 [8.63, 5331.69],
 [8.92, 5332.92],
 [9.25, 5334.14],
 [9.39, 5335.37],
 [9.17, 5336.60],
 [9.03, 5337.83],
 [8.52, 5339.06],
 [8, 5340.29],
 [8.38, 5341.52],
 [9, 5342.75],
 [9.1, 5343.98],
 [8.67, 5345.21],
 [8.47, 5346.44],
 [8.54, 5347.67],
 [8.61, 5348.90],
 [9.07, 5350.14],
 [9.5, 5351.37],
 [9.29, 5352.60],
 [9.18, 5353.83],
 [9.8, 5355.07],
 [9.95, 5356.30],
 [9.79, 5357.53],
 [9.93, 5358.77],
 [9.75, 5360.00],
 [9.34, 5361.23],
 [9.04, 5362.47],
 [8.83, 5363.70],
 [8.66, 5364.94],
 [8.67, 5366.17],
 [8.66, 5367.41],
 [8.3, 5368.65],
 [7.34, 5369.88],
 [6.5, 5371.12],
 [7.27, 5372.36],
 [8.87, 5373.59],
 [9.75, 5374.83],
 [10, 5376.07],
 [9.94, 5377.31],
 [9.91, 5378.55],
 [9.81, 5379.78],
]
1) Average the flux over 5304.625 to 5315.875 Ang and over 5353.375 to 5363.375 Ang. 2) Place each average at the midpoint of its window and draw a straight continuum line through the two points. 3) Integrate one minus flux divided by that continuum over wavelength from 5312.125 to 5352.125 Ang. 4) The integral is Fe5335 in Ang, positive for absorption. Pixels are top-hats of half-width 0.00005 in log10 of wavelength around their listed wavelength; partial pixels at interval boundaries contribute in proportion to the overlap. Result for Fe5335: 4.0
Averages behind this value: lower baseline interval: 9.66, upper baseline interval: 9.58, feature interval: 8.67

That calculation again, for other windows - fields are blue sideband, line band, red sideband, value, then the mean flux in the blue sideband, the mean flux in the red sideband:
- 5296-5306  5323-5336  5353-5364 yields 1.6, 8.59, 9.53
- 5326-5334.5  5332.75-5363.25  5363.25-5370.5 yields -4.1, 7.67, 8.4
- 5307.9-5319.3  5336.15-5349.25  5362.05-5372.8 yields 0.2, 9.61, 8.14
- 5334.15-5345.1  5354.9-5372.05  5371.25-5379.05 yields 0.3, 8.84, 9.1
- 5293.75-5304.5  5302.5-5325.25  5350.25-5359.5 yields -1.5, 8.47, 9.61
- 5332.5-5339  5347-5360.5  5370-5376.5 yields -1.0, 9.11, 8.34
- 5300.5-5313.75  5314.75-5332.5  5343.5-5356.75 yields 1.9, 9.47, 9.1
